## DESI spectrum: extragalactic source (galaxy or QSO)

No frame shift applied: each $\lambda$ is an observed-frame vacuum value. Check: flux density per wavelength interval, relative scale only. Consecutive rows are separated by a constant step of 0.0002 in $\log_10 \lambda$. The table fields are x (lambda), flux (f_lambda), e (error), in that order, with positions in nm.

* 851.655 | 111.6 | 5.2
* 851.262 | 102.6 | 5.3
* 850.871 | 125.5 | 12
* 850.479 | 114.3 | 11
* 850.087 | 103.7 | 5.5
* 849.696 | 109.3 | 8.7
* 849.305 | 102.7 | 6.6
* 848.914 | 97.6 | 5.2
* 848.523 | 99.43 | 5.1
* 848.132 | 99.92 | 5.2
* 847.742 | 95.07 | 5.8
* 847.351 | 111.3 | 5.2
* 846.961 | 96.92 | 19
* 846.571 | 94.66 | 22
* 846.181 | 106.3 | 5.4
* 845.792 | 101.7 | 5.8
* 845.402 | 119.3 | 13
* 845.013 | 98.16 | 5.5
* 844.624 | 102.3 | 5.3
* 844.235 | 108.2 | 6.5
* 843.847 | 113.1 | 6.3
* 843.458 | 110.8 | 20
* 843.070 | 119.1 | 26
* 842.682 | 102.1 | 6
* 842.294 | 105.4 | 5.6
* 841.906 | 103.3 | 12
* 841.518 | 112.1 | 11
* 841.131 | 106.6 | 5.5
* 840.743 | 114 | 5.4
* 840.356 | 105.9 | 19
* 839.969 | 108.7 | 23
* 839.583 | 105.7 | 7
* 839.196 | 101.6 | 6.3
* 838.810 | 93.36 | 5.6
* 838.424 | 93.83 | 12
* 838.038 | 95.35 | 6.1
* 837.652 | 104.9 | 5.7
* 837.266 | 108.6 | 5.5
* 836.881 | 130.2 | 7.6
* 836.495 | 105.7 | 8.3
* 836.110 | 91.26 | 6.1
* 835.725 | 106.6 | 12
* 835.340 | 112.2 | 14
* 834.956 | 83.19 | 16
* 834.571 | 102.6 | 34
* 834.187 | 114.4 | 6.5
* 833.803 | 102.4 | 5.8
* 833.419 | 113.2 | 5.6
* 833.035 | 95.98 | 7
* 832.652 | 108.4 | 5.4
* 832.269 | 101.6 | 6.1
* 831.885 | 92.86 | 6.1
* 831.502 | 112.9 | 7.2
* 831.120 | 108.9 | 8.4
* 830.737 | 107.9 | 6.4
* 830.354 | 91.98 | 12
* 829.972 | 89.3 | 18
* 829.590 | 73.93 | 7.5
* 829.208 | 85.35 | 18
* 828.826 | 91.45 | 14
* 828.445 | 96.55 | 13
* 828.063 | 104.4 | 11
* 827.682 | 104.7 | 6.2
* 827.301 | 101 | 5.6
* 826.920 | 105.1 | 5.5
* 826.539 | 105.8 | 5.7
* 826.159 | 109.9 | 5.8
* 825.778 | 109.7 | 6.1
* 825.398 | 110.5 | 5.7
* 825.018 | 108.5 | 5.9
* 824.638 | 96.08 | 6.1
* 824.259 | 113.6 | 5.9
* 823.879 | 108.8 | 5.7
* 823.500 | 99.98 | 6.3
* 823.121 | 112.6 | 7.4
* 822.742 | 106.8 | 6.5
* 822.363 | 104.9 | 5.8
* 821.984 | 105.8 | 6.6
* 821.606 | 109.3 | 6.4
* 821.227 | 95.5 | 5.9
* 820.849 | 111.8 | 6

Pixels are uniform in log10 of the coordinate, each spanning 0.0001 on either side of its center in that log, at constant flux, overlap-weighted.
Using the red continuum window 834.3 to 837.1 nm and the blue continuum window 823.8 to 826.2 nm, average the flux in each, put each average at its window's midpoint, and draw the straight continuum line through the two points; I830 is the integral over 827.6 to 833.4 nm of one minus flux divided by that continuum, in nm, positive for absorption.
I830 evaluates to 0.45 nm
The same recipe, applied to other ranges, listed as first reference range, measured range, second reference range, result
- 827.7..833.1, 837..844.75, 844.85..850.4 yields -0.403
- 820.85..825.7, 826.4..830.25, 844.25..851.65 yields 0.381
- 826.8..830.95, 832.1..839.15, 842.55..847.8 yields -0.262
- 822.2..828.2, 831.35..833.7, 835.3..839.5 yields 0.019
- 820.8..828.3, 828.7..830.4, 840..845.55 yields 0.335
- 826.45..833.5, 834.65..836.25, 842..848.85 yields 0.037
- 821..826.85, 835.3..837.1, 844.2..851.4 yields -0.058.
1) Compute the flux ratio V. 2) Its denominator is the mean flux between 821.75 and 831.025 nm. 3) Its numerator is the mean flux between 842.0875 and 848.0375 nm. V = 1.04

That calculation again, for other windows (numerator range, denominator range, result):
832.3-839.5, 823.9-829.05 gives 0.99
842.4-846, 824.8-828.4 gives 1.02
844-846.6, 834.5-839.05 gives 1.03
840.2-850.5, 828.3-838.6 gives 1.05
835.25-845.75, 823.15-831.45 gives 1.05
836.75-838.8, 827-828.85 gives 1.04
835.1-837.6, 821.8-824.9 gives 1.02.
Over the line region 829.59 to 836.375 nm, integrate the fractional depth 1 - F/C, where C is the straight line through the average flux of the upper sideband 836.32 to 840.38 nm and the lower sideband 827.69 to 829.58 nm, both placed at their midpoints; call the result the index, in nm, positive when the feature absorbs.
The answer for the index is -0.19 nm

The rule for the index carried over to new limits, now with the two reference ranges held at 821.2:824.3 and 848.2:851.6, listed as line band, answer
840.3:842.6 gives -0.02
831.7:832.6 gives 0.06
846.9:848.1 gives 0.06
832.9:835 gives 0.06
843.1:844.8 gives -0.05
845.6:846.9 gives 0.08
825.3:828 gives 0.00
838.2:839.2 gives 0.11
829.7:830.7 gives 0.14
